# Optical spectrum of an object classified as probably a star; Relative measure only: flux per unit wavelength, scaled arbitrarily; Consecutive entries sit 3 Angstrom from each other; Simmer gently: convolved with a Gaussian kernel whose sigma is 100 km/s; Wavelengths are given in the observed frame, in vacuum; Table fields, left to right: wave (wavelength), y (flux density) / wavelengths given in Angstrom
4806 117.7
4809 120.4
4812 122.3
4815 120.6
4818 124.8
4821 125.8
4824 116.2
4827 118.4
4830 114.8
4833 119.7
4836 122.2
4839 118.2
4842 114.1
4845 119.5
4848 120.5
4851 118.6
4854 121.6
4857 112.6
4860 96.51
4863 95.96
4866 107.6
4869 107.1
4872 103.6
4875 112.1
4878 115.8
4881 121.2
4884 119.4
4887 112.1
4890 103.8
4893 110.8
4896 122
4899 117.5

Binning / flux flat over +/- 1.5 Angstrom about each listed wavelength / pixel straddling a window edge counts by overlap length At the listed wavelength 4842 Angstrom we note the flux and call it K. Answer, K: 114.1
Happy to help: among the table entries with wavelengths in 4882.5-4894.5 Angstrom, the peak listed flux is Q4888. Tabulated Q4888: 119.4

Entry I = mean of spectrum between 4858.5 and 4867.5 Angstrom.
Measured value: 100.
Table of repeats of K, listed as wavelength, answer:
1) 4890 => 103.8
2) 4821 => 125.8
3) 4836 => 122.2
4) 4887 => 112.1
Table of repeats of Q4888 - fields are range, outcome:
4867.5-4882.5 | 121.2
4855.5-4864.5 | 112.6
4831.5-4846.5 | 122.2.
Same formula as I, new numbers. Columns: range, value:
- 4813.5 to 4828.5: 121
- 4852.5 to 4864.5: 107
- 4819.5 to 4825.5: 121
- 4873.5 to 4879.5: 114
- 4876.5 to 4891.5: 114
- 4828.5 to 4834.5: 117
